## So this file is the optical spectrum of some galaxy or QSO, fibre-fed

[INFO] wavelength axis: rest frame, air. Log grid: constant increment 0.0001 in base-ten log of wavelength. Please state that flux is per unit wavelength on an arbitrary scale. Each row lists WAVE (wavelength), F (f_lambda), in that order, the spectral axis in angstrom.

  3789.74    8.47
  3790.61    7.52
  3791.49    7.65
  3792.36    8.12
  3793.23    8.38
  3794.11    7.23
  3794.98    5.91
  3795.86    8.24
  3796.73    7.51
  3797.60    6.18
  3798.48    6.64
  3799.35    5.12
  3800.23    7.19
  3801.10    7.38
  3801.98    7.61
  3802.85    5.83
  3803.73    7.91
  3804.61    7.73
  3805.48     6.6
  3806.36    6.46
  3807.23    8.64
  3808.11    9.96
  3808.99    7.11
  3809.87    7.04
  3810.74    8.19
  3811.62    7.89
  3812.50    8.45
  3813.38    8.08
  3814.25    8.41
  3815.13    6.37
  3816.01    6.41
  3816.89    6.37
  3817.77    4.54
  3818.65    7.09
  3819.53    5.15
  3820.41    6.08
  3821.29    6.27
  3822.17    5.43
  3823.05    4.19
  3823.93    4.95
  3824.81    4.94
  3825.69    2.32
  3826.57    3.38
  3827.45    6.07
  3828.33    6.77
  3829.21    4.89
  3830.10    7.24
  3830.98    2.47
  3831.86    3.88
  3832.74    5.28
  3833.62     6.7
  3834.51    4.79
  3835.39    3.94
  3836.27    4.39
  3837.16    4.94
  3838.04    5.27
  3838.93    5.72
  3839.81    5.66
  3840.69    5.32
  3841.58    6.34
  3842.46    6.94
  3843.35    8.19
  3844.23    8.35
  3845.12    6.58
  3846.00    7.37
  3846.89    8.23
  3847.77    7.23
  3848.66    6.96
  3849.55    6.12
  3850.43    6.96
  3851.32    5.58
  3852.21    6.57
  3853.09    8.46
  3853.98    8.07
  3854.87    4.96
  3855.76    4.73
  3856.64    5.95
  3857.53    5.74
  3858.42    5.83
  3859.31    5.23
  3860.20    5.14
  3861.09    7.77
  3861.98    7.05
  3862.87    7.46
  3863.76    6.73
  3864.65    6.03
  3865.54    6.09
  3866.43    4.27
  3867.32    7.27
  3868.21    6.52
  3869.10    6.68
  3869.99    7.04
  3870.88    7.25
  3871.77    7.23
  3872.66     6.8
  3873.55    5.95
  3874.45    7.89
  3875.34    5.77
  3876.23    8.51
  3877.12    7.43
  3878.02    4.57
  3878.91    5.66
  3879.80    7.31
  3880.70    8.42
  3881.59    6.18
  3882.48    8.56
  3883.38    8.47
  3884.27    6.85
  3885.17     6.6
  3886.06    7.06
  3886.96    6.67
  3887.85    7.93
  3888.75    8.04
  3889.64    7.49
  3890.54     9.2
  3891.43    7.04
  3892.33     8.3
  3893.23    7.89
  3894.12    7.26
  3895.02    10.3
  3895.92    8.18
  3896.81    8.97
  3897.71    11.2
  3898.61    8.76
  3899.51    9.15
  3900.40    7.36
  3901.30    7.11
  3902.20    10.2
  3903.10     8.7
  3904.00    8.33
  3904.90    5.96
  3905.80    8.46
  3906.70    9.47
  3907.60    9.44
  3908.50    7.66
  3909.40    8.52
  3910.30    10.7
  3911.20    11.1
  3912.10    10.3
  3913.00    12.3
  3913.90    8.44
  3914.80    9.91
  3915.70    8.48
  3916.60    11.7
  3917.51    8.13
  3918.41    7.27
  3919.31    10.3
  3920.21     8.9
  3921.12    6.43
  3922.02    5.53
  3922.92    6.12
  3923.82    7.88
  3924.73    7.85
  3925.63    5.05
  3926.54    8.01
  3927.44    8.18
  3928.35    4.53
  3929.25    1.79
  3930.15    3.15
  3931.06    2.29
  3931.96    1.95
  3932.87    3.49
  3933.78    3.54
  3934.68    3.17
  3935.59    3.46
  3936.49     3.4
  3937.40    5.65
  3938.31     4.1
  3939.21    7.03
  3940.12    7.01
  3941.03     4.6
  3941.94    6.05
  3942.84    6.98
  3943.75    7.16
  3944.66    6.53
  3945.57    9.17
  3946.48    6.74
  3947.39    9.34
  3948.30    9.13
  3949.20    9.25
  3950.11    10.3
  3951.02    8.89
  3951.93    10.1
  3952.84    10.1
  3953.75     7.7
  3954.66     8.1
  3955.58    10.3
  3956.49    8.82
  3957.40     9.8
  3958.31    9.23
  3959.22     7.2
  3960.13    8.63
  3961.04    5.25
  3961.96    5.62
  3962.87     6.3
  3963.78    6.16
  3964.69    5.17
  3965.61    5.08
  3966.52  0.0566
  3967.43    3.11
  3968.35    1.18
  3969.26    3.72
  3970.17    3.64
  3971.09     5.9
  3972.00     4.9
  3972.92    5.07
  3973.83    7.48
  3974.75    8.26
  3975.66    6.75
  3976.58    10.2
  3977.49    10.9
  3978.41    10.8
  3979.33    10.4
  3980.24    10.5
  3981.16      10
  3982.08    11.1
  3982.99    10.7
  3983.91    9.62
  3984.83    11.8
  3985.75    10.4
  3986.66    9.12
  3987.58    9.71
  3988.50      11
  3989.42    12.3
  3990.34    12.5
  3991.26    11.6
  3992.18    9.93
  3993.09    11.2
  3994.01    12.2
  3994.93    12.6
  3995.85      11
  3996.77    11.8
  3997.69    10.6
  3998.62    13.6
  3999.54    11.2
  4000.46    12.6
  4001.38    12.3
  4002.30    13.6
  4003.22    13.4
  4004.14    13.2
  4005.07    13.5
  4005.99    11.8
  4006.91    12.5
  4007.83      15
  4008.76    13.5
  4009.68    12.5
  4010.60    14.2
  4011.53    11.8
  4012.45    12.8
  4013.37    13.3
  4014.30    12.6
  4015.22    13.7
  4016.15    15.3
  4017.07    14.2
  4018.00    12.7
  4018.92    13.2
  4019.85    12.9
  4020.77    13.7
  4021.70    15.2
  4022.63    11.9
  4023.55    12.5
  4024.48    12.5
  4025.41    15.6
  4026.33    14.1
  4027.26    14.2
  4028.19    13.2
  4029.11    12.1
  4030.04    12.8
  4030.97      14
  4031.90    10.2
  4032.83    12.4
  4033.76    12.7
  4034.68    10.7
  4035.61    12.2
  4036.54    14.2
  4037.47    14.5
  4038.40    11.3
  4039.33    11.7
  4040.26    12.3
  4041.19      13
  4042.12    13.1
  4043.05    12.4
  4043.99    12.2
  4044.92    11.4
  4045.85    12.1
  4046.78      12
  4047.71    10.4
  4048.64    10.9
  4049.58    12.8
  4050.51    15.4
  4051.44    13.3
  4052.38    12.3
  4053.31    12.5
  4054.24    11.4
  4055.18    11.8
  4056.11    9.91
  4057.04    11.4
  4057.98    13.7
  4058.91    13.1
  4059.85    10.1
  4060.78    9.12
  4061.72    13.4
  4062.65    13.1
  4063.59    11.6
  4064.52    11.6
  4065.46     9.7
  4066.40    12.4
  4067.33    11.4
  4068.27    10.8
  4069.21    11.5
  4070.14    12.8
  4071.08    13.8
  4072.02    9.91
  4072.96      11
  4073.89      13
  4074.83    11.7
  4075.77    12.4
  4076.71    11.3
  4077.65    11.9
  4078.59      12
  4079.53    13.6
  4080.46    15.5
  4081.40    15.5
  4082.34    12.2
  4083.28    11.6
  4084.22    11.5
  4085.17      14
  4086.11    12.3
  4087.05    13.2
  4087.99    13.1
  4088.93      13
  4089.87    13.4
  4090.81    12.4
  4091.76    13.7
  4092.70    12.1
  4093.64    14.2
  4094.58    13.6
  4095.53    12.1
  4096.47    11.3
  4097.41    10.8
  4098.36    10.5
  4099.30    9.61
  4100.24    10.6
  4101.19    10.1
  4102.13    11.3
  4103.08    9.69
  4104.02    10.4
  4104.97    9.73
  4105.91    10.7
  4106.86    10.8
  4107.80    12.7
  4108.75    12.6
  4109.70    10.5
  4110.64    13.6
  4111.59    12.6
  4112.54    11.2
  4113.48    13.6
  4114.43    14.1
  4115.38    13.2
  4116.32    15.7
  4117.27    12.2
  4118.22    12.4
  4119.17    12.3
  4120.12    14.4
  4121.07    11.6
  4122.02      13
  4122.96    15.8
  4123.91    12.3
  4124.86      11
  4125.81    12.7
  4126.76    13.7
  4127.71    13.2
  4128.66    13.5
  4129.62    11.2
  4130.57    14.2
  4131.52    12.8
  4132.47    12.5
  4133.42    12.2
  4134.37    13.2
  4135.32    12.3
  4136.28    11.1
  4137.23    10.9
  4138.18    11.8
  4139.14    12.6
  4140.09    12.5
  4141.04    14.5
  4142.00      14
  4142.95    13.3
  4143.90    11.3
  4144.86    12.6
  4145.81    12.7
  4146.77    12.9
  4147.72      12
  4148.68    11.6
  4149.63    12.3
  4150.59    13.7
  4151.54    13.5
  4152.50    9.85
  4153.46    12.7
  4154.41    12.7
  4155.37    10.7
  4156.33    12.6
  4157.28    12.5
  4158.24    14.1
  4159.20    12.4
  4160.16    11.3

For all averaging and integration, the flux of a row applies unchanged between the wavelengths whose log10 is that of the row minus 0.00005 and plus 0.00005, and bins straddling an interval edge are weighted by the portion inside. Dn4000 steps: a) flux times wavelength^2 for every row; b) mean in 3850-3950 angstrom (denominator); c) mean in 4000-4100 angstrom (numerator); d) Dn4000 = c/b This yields 1.9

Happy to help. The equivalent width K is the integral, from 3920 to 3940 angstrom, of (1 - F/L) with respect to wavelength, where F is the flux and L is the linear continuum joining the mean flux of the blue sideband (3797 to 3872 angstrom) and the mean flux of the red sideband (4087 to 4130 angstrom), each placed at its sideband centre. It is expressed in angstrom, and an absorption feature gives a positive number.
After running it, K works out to 7.94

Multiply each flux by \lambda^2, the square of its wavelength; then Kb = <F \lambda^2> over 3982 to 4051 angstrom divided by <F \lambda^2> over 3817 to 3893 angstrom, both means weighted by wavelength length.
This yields 2.1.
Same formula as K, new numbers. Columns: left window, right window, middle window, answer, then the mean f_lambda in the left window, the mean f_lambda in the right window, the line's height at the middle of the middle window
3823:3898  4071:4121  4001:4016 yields -4.46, 6.56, 12.3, 10.1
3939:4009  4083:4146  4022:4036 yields -3.23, 9.09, 12.4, 10.4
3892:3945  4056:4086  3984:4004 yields -4.04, 7.28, 12.1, 9.67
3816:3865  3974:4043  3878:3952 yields 9.58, 5.91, 12.2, 8.69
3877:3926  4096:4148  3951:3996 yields 5.38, 8.21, 12.3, 9.53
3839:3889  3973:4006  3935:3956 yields 4.74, 6.75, 11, 9.53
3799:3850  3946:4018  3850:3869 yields 2.05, 6.29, 9.85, 7.08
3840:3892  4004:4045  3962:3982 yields 8.17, 6.84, 13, 11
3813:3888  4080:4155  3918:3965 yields 9.42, 6.26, 12.4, 8.37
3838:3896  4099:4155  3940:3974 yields 7.45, 6.9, 12.3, 8.79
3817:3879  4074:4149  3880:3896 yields -1.74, 6.05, 12.4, 7.02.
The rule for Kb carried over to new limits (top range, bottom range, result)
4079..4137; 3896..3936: 1.83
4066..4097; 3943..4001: 1.52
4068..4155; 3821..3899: 2.14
